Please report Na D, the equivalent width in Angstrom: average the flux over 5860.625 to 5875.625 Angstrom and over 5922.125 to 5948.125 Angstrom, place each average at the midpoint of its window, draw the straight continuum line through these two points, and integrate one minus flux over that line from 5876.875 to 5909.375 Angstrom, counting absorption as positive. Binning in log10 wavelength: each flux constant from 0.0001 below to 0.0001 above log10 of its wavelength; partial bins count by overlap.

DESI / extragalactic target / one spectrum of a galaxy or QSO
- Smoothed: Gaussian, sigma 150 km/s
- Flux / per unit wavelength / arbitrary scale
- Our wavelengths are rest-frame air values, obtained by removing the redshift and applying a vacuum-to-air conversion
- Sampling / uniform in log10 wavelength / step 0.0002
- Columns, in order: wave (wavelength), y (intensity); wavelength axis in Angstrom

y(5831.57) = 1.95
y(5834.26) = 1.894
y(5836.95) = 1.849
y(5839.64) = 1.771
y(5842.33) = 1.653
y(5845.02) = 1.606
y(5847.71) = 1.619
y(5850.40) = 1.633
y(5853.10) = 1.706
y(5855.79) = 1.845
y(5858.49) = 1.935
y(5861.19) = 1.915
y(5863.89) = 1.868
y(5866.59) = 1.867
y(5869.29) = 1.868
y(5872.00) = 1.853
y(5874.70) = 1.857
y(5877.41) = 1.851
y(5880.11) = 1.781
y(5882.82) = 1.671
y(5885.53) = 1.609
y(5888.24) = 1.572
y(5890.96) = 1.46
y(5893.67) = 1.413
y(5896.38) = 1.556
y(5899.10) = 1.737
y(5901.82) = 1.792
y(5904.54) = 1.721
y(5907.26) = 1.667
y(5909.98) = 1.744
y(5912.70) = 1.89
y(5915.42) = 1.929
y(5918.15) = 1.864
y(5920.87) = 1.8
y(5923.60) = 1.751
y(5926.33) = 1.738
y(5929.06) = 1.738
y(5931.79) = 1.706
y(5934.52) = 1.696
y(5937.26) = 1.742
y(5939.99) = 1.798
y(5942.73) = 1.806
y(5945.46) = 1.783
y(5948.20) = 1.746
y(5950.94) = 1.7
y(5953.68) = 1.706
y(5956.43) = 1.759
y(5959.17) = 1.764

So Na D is 3.1 Angstrom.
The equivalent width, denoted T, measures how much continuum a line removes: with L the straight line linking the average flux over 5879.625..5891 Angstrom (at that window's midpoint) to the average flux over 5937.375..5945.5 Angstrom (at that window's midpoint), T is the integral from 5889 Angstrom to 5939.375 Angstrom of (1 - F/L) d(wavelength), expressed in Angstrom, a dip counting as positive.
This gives -0.2 Angstrom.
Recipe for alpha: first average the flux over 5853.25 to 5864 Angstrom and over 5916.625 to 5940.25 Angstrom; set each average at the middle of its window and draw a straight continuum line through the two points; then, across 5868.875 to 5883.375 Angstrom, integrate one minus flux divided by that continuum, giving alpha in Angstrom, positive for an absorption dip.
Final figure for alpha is 0.2 Angstrom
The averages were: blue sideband 1.87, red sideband 1.76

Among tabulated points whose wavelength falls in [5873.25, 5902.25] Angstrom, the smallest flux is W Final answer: 1.413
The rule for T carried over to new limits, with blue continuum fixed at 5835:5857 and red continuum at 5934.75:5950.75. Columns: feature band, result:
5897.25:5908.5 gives 0.1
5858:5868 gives -1.0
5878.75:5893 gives 1.0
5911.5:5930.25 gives -0.7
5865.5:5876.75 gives -0.9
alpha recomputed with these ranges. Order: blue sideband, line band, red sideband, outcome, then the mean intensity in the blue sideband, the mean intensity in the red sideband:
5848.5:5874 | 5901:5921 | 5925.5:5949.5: -0.27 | 1.83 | 1.75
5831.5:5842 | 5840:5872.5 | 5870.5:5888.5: 0.31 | 1.83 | 1.75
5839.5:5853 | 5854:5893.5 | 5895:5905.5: -2.25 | 1.65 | 1.7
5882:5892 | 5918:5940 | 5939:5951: -0.42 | 1.58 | 1.77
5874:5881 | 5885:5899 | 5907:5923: 2.24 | 1.83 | 1.82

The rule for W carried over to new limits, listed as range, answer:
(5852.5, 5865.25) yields 1.706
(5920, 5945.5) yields 1.696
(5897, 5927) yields 1.667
